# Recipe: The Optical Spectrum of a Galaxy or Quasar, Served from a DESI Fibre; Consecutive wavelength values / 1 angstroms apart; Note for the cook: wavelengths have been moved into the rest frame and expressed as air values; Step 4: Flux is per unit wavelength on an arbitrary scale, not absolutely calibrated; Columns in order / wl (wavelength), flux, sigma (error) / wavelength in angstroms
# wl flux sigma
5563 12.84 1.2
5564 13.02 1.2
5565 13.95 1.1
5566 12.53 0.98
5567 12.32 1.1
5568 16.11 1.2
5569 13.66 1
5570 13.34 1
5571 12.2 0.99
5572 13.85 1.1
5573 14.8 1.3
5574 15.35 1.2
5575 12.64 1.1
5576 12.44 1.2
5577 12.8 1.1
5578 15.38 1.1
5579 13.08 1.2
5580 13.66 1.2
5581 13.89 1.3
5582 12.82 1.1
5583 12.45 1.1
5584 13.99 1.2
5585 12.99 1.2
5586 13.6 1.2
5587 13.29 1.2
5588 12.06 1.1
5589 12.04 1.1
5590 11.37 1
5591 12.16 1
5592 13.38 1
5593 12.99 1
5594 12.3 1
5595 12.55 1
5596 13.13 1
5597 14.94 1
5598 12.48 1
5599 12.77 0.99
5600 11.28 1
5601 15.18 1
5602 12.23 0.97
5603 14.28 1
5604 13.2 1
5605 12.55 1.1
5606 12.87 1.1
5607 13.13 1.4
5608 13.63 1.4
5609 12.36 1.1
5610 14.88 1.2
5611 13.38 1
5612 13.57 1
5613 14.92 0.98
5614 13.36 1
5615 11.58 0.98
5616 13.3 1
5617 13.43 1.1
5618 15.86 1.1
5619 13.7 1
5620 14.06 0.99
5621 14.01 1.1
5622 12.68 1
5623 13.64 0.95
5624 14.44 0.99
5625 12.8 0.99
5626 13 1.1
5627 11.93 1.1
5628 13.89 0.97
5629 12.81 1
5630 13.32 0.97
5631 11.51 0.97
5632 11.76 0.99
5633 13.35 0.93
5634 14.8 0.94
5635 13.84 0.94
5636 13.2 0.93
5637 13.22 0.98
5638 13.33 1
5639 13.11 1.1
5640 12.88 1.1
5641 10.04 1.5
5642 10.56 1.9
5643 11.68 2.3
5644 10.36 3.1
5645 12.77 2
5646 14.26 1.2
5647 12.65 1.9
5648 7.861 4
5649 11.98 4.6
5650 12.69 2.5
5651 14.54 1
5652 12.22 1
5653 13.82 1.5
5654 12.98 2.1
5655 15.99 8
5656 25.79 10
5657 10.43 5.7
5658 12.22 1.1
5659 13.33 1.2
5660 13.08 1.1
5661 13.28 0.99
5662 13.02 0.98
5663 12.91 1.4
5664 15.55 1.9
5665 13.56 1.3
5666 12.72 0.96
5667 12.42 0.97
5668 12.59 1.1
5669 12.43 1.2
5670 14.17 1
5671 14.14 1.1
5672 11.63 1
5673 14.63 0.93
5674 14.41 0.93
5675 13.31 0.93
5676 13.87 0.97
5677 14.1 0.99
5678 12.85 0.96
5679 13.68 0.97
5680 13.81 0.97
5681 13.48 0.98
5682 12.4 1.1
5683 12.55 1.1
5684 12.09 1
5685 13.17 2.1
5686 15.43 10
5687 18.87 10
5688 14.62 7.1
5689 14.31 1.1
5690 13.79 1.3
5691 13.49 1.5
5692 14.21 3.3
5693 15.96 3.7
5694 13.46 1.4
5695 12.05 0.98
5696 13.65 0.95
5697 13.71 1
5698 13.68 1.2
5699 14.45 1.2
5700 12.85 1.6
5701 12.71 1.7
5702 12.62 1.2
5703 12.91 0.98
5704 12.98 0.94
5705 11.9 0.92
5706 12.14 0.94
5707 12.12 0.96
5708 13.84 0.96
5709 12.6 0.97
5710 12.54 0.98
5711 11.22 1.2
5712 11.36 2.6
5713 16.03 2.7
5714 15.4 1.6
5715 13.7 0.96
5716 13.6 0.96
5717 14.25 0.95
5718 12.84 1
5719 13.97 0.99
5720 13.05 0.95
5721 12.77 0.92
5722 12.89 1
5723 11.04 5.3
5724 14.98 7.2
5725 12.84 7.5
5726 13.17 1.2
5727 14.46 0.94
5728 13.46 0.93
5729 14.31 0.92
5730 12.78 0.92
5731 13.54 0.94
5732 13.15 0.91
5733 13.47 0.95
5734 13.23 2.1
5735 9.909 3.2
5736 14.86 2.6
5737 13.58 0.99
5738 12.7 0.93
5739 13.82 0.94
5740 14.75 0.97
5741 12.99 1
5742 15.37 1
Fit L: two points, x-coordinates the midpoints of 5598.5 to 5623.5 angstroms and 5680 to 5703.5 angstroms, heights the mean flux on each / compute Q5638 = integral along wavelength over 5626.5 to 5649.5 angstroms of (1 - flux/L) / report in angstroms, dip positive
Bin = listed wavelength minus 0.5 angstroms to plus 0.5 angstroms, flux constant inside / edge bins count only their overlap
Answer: 1.95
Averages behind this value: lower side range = 13.4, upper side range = 13.8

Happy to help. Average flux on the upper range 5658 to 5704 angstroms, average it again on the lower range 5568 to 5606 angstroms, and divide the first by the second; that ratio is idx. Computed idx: 1.03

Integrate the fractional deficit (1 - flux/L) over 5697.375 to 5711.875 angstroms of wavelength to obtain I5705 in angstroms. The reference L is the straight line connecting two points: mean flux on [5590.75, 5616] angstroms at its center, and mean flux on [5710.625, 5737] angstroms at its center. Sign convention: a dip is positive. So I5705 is 0.6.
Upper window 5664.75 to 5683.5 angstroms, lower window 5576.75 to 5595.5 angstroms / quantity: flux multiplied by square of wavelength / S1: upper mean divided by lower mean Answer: 1.06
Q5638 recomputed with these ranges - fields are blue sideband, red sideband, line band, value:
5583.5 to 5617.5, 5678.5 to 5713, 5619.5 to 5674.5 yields 0.33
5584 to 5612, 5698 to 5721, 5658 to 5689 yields -1.15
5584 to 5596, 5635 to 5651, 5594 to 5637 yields -3.01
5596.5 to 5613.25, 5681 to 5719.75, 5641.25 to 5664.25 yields 0.48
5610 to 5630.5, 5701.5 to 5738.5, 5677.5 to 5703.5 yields -0.92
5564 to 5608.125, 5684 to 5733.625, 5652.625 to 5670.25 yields -0.67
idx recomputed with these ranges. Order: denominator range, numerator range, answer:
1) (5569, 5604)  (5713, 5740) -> 1.02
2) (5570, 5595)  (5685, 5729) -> 1.03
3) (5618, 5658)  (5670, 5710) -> 1.03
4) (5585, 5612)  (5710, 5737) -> 1.02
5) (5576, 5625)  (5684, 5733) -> 1.02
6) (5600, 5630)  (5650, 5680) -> 1.02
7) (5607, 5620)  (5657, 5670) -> 0.95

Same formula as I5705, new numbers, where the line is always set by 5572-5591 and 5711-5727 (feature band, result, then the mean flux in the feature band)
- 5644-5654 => 0.7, 12.4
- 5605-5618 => -0.1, 13.4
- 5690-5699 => -0.3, 13.8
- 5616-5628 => -0.3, 13.6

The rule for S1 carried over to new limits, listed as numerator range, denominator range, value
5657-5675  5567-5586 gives 1.00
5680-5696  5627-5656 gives 1.10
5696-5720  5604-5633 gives 1.02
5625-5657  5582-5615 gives 1.01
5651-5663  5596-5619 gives 1.07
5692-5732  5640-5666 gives 1.04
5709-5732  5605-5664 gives 1.04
